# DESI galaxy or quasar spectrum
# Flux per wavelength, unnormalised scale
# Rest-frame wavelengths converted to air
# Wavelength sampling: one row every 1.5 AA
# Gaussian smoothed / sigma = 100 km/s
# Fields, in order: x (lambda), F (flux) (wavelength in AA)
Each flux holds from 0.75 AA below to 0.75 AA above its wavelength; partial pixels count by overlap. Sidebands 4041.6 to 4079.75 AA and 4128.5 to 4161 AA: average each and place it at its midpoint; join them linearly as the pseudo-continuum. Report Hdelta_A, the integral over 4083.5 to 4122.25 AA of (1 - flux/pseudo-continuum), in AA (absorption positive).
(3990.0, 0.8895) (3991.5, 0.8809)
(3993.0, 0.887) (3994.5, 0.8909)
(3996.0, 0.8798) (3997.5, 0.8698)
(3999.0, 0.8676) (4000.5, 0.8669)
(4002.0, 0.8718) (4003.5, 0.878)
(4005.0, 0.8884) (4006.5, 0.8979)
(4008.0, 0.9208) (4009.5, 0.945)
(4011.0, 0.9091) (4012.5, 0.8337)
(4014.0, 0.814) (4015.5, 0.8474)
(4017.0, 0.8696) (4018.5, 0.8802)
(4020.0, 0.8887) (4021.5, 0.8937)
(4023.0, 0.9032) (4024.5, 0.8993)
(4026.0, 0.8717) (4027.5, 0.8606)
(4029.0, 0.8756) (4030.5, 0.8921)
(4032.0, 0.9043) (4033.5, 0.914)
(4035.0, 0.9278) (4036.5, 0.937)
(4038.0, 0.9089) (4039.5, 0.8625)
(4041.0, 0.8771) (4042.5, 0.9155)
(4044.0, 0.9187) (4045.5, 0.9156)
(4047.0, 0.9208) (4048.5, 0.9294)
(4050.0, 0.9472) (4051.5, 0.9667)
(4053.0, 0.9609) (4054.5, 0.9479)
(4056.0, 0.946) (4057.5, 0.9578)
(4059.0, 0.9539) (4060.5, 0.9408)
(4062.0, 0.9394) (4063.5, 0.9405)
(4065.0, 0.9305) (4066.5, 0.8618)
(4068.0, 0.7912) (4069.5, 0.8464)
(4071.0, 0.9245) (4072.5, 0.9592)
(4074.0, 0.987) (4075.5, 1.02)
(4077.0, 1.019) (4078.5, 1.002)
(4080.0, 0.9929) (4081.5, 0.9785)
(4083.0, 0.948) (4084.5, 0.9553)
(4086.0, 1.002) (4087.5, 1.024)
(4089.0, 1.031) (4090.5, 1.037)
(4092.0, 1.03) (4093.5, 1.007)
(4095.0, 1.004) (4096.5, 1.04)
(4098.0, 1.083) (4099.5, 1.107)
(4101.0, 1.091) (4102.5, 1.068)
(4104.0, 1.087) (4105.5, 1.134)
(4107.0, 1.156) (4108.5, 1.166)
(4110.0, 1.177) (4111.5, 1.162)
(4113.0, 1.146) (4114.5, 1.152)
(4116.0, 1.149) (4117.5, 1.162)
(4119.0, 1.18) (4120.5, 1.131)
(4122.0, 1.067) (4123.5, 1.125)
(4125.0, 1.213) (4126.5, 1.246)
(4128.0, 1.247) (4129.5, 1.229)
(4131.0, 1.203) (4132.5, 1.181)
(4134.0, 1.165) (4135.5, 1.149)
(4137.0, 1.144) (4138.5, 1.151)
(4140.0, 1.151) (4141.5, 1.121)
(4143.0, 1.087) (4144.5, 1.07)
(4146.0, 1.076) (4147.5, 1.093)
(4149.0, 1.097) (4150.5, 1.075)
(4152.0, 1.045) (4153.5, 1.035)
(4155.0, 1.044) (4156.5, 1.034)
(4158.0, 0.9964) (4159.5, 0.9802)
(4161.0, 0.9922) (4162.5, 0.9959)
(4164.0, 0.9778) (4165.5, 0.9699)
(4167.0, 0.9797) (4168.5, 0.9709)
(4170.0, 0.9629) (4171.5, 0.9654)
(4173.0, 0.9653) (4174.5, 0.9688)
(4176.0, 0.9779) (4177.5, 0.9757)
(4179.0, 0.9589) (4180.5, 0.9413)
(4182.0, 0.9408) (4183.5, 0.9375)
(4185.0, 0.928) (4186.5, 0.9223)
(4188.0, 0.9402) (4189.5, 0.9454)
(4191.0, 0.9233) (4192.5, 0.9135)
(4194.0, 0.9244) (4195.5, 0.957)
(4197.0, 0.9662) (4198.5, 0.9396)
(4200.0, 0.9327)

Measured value -2.6 AA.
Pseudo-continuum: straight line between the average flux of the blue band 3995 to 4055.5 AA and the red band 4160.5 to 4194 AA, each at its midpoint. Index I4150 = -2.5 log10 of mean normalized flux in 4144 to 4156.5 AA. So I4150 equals -0.13 mag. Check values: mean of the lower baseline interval 0.897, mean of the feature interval 1.06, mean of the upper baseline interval 0.956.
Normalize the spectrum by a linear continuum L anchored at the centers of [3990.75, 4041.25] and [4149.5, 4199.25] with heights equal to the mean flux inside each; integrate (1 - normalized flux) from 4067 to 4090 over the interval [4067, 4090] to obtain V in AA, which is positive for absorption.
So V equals -1.1 AA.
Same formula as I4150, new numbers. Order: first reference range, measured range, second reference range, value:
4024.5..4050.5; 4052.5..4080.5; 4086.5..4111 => 0.05 mag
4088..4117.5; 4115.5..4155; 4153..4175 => -0.10 mag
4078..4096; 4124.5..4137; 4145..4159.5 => -0.16 mag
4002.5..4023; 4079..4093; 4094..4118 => 0.07 mag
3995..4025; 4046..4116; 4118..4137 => 0.06 mag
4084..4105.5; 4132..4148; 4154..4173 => -0.12 mag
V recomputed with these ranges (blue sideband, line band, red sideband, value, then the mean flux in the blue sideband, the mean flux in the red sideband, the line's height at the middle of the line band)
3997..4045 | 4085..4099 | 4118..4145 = 0.45 AA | 0.888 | 1.16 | 1.06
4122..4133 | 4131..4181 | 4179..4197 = 1.52 AA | 1.2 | 0.936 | 1.07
